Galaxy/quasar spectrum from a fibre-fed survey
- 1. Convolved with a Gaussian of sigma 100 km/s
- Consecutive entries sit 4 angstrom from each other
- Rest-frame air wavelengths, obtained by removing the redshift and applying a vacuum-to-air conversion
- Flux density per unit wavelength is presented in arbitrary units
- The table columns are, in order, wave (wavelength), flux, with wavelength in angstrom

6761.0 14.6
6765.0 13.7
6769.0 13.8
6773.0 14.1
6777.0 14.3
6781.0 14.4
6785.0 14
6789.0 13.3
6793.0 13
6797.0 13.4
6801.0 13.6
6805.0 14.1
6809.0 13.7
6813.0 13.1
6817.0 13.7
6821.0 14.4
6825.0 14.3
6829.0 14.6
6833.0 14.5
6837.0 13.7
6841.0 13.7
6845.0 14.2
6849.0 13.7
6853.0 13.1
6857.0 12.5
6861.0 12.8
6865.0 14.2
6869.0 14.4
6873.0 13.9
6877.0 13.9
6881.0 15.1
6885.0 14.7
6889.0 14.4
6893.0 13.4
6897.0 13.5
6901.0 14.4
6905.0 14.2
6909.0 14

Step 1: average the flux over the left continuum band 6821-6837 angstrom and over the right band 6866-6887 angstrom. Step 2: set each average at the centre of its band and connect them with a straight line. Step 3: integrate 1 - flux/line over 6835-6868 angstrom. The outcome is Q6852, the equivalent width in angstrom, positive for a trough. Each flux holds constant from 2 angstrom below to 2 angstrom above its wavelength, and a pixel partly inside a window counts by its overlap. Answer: 2.0 angstrom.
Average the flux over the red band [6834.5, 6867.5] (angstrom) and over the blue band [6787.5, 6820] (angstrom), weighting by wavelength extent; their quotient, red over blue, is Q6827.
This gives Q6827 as 1.00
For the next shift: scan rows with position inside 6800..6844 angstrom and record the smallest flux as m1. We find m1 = 13.1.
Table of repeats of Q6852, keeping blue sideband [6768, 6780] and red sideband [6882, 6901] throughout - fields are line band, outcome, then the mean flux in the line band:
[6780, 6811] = 0.99 angstrom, 13.7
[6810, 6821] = 0.39 angstrom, 13.6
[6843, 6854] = 0.30 angstrom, 13.7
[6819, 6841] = -0.21 angstrom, 14.2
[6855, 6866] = 0.80 angstrom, 13.1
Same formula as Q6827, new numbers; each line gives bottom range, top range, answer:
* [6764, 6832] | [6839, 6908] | 1.00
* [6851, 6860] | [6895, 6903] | 1.09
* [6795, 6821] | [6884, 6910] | 1.03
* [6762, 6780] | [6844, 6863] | 0.94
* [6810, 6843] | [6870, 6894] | 1.02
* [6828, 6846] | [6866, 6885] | 1.02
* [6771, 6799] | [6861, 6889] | 1.03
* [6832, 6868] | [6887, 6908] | 1.03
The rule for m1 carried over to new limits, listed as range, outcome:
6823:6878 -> 12.5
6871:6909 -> 13.4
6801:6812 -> 13.6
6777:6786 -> 14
